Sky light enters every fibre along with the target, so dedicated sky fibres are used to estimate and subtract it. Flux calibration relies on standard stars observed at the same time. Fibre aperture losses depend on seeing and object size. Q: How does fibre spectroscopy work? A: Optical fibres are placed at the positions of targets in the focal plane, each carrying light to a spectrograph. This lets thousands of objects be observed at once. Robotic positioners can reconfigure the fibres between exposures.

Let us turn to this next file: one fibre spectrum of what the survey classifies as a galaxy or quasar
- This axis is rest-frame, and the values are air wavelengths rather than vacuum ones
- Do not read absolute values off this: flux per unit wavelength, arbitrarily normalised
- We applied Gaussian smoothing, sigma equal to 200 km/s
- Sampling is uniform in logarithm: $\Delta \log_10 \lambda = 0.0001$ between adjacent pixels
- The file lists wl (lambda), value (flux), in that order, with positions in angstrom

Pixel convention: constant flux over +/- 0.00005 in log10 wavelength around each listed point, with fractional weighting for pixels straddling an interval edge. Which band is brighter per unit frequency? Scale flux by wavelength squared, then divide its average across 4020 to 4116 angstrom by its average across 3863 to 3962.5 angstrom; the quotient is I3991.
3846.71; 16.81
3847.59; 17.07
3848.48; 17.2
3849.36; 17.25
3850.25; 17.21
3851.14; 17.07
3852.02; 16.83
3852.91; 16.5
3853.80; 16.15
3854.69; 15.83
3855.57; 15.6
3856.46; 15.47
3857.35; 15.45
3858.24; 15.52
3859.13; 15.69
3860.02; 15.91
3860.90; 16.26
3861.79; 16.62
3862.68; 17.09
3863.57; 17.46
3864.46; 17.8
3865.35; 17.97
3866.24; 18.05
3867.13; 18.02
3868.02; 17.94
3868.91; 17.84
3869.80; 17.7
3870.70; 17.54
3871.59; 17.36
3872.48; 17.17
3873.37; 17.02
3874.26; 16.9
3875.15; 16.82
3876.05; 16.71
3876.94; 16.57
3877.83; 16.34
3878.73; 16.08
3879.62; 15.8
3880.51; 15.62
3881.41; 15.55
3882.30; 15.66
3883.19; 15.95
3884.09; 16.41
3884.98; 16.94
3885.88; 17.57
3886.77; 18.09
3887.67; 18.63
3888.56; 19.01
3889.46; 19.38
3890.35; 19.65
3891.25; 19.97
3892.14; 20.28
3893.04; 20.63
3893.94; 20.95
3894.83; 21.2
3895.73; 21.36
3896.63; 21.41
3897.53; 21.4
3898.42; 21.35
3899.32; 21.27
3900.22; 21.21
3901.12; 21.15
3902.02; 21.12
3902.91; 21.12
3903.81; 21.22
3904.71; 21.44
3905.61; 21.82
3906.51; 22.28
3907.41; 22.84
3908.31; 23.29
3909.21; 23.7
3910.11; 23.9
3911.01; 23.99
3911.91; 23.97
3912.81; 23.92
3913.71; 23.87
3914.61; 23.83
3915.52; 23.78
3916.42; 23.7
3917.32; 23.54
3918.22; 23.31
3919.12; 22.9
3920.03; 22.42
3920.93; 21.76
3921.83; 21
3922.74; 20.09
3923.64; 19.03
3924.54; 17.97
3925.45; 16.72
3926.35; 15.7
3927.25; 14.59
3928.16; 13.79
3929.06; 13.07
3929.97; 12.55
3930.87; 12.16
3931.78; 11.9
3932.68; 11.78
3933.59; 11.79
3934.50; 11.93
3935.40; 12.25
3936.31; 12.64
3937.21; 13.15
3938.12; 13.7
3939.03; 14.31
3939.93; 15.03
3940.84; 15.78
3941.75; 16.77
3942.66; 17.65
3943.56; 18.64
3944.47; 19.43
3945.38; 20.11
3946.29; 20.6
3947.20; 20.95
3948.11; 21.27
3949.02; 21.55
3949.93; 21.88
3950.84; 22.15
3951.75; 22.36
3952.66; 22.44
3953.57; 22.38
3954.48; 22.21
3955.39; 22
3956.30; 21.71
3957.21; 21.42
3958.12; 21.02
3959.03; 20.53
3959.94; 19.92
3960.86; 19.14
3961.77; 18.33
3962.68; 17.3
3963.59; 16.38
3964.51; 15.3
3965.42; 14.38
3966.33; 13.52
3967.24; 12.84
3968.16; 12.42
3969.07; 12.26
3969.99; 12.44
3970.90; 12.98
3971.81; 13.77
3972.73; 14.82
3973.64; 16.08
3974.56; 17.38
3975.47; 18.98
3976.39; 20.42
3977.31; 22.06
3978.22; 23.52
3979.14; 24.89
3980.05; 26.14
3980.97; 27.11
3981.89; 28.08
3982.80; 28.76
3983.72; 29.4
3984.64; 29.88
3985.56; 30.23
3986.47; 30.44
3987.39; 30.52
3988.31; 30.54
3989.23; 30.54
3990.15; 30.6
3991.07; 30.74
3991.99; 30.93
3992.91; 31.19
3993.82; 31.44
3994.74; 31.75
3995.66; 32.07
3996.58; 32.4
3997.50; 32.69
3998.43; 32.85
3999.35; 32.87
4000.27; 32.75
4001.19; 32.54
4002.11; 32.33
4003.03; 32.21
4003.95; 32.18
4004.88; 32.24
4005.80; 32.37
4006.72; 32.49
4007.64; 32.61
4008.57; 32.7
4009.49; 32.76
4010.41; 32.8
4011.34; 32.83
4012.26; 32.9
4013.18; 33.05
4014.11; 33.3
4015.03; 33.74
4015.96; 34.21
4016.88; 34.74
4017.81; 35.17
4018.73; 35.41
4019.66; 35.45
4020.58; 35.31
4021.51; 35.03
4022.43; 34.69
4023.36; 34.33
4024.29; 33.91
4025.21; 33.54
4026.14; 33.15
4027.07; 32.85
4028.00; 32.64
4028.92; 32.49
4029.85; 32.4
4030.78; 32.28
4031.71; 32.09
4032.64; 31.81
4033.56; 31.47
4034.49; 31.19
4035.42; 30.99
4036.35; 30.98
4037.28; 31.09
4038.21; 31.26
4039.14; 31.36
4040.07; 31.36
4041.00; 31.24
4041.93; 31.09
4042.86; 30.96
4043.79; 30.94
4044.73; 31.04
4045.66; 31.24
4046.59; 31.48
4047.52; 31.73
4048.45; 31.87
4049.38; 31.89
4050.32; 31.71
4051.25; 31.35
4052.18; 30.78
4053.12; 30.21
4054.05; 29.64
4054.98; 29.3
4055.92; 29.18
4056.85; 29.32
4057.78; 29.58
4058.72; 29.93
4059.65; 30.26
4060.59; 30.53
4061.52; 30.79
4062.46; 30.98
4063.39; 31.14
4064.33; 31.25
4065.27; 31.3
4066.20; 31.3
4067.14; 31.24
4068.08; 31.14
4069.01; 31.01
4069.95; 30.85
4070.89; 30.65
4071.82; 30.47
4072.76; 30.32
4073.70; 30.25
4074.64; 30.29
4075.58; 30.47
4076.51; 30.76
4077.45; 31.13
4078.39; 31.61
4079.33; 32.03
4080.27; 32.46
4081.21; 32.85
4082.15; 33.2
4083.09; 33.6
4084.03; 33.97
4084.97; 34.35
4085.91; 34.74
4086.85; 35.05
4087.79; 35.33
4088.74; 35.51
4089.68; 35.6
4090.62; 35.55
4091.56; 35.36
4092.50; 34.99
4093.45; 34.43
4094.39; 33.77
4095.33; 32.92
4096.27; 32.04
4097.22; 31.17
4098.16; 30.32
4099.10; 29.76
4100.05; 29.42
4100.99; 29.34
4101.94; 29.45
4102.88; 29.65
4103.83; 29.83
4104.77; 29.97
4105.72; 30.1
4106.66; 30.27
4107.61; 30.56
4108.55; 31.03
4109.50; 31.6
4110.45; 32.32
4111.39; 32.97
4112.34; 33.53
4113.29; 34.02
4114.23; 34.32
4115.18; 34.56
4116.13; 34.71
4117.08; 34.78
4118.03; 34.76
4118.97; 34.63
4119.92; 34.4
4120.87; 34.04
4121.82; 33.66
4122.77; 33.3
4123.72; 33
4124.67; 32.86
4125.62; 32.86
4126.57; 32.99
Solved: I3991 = 1.8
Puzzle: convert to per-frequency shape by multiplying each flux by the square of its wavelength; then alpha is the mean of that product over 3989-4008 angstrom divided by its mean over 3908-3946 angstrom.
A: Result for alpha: 1.8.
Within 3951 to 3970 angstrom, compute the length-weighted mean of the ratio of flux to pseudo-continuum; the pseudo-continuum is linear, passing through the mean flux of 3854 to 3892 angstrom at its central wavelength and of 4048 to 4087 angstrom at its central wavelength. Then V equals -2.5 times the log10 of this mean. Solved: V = 0.265 mag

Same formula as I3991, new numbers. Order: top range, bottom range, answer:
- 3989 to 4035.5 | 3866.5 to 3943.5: 1.87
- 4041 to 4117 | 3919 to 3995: 1.68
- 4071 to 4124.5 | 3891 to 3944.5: 1.86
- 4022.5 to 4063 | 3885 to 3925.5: 1.57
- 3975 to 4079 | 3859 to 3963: 1.75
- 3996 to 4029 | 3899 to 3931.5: 1.70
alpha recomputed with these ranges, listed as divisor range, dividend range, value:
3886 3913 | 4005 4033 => 1.66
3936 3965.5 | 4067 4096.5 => 1.85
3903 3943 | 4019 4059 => 1.82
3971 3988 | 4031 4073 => 1.34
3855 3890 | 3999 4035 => 2.11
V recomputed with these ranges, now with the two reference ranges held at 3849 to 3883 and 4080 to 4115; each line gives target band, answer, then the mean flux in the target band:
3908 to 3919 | -0.19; 23.7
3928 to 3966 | 0.27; 17.5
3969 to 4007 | -0.09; 27.3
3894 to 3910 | -0.14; 21.7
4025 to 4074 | -0.07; 31.1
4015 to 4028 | -0.25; 34.3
